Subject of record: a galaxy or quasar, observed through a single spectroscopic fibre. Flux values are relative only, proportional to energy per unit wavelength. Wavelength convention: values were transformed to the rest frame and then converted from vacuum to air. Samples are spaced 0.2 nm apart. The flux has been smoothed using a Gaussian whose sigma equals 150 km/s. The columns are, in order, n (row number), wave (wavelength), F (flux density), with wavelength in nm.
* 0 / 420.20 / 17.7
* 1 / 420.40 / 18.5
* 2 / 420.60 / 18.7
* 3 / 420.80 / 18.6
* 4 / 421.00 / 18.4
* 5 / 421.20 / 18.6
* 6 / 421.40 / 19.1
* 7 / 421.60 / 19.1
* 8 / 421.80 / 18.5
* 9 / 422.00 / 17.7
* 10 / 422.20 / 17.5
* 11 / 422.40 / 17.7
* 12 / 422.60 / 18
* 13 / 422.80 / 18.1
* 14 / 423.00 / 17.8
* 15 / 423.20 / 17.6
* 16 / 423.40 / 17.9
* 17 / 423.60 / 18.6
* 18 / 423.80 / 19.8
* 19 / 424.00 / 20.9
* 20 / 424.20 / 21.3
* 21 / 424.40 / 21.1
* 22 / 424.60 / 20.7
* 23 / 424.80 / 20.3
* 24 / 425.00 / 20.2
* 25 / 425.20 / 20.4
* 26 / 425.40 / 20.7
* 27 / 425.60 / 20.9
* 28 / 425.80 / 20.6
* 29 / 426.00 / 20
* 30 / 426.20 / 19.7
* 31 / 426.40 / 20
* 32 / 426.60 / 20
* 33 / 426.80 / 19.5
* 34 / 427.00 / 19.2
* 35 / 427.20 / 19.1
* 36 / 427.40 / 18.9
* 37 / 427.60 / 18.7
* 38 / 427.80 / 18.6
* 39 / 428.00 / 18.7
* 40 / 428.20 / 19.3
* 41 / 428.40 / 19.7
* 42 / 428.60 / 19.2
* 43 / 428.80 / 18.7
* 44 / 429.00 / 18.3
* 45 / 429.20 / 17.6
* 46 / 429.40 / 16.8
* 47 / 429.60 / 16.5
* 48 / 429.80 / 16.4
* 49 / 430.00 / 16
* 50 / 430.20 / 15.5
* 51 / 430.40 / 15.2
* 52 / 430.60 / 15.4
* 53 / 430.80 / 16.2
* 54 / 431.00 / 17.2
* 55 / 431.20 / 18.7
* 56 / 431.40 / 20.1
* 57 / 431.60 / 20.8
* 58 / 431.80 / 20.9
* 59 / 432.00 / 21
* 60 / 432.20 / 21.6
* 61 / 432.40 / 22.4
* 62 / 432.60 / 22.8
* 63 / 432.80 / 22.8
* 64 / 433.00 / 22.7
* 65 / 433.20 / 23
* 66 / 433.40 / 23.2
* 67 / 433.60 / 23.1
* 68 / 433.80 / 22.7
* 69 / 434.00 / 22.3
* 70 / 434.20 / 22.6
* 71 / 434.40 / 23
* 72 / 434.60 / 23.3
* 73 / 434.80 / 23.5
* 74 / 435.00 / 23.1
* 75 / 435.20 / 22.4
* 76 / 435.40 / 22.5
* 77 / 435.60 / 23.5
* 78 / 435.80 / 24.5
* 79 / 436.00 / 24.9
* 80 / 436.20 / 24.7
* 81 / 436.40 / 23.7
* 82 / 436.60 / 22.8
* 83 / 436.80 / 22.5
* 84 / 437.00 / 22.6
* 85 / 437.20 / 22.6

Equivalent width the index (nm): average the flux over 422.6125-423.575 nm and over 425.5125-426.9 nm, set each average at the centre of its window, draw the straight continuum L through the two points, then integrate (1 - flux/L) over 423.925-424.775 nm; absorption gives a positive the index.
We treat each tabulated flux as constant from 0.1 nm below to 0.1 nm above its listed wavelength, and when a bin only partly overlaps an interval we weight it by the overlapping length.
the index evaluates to -0.10 nm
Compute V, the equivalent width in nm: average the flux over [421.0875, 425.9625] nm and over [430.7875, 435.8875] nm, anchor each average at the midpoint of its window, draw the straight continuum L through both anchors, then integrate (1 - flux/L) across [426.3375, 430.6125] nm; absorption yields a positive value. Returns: 0.53 nm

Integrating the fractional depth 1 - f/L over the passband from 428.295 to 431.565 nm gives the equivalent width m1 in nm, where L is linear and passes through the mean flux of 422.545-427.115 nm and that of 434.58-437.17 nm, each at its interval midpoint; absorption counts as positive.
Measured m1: 0.61 nm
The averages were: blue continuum 19.7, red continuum 23.4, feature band 17.4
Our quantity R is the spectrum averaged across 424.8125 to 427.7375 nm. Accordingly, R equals 19.8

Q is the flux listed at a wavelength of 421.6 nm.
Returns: 19.1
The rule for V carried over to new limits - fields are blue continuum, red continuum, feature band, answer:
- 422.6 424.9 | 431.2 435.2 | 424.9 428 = 0.07 nm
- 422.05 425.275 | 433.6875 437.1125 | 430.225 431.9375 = 0.29 nm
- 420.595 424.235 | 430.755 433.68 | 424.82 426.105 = -0.07 nm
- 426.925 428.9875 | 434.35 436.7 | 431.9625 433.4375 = -0.04 nm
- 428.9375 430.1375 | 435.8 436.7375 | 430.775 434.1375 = -0.24 nm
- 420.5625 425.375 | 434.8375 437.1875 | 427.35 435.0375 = 0.68 nm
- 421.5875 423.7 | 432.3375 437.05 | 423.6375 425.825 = -0.20 nm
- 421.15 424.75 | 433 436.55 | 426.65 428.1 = 0.11 nm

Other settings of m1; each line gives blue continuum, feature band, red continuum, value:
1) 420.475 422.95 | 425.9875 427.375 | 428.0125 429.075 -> -0.05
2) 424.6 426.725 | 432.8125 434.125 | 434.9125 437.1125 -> -0.01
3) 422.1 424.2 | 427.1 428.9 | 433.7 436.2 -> 0.13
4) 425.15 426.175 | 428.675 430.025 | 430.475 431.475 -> 0.08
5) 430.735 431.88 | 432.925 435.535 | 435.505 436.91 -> -0.12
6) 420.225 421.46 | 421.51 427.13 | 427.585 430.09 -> -0.33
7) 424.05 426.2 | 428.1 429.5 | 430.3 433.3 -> 0.12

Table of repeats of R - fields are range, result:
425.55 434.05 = 19.5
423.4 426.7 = 20.3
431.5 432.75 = 21.6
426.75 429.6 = 18.6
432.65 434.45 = 22.8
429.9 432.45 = 18.5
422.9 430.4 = 19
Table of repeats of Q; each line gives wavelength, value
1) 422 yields 17.7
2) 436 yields 24.9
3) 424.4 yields 21.1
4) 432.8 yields 22.8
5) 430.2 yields 15.5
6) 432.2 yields 21.6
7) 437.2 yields 22.6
